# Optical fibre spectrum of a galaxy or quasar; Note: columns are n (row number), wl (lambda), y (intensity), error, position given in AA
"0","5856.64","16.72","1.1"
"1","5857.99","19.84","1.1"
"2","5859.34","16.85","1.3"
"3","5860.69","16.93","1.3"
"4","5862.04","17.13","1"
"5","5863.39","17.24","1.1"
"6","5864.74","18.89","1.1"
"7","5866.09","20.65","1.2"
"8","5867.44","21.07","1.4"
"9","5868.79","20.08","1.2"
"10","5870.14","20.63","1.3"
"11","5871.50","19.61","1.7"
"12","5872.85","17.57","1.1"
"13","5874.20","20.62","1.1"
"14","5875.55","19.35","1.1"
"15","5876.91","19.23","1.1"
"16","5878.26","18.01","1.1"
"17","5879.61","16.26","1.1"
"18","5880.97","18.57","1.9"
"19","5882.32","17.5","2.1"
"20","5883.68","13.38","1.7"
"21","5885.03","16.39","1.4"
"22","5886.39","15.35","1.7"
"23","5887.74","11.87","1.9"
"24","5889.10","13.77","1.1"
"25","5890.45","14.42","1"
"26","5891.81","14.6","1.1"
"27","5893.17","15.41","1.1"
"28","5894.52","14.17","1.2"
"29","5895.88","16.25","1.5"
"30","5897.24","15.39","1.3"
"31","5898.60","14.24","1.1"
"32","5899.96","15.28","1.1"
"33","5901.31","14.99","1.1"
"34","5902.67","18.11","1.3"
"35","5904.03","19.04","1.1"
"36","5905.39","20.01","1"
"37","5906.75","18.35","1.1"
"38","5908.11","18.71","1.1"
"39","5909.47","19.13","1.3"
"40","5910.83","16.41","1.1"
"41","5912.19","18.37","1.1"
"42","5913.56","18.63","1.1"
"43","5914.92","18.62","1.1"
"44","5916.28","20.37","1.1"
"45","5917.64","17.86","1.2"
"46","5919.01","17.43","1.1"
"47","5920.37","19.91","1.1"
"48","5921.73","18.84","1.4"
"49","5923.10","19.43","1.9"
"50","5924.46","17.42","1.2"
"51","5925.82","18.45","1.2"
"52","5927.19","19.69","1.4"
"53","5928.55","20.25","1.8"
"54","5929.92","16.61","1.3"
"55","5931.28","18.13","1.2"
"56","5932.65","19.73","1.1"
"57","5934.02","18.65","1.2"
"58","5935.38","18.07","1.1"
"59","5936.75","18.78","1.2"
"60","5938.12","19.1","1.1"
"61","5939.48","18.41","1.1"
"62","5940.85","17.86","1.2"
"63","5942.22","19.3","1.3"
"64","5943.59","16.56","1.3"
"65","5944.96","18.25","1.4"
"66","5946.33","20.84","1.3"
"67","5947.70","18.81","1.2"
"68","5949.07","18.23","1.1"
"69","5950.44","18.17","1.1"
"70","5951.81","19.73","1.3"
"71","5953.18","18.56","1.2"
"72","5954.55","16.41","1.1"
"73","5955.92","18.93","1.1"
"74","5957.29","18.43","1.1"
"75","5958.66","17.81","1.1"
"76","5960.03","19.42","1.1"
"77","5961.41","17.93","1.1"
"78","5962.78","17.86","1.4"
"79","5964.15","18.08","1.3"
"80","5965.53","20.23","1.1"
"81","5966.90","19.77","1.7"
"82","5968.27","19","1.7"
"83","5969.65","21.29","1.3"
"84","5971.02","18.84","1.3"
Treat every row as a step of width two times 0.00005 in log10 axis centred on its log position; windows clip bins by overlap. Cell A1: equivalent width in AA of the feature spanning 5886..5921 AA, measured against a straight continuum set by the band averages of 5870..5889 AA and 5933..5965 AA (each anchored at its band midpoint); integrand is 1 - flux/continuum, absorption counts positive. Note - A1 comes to 1.7 AA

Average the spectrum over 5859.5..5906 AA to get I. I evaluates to 17.1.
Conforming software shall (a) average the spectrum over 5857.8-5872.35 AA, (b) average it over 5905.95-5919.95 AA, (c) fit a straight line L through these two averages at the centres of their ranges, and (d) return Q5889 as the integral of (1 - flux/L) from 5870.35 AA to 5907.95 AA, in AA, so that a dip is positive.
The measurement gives 4.1 AA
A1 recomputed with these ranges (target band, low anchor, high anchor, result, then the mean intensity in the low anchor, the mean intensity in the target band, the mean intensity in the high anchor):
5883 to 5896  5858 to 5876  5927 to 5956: 3.02 AA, 19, 14.5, 18.6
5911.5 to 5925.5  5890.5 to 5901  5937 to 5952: -1.67 AA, 15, 18.7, 18.6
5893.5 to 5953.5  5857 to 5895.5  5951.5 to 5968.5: -0.32 AA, 17.3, 18.1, 18.6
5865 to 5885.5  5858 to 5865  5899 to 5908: -1.23 AA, 17.5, 18.6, 17.6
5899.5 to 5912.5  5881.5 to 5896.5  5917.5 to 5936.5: -1.03 AA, 14.9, 17.9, 18.6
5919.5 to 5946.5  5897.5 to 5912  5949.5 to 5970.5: -0.84 AA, 17.4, 18.7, 18.8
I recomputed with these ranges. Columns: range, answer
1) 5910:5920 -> 18.3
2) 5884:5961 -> 17.7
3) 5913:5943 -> 18.7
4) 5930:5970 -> 18.6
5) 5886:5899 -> 14.5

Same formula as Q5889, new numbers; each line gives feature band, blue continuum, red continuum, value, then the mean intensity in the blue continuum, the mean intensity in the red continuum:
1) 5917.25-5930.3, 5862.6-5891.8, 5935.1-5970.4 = -0.3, 17.6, 18.7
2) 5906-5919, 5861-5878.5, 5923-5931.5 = 0.2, 19.2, 18.6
